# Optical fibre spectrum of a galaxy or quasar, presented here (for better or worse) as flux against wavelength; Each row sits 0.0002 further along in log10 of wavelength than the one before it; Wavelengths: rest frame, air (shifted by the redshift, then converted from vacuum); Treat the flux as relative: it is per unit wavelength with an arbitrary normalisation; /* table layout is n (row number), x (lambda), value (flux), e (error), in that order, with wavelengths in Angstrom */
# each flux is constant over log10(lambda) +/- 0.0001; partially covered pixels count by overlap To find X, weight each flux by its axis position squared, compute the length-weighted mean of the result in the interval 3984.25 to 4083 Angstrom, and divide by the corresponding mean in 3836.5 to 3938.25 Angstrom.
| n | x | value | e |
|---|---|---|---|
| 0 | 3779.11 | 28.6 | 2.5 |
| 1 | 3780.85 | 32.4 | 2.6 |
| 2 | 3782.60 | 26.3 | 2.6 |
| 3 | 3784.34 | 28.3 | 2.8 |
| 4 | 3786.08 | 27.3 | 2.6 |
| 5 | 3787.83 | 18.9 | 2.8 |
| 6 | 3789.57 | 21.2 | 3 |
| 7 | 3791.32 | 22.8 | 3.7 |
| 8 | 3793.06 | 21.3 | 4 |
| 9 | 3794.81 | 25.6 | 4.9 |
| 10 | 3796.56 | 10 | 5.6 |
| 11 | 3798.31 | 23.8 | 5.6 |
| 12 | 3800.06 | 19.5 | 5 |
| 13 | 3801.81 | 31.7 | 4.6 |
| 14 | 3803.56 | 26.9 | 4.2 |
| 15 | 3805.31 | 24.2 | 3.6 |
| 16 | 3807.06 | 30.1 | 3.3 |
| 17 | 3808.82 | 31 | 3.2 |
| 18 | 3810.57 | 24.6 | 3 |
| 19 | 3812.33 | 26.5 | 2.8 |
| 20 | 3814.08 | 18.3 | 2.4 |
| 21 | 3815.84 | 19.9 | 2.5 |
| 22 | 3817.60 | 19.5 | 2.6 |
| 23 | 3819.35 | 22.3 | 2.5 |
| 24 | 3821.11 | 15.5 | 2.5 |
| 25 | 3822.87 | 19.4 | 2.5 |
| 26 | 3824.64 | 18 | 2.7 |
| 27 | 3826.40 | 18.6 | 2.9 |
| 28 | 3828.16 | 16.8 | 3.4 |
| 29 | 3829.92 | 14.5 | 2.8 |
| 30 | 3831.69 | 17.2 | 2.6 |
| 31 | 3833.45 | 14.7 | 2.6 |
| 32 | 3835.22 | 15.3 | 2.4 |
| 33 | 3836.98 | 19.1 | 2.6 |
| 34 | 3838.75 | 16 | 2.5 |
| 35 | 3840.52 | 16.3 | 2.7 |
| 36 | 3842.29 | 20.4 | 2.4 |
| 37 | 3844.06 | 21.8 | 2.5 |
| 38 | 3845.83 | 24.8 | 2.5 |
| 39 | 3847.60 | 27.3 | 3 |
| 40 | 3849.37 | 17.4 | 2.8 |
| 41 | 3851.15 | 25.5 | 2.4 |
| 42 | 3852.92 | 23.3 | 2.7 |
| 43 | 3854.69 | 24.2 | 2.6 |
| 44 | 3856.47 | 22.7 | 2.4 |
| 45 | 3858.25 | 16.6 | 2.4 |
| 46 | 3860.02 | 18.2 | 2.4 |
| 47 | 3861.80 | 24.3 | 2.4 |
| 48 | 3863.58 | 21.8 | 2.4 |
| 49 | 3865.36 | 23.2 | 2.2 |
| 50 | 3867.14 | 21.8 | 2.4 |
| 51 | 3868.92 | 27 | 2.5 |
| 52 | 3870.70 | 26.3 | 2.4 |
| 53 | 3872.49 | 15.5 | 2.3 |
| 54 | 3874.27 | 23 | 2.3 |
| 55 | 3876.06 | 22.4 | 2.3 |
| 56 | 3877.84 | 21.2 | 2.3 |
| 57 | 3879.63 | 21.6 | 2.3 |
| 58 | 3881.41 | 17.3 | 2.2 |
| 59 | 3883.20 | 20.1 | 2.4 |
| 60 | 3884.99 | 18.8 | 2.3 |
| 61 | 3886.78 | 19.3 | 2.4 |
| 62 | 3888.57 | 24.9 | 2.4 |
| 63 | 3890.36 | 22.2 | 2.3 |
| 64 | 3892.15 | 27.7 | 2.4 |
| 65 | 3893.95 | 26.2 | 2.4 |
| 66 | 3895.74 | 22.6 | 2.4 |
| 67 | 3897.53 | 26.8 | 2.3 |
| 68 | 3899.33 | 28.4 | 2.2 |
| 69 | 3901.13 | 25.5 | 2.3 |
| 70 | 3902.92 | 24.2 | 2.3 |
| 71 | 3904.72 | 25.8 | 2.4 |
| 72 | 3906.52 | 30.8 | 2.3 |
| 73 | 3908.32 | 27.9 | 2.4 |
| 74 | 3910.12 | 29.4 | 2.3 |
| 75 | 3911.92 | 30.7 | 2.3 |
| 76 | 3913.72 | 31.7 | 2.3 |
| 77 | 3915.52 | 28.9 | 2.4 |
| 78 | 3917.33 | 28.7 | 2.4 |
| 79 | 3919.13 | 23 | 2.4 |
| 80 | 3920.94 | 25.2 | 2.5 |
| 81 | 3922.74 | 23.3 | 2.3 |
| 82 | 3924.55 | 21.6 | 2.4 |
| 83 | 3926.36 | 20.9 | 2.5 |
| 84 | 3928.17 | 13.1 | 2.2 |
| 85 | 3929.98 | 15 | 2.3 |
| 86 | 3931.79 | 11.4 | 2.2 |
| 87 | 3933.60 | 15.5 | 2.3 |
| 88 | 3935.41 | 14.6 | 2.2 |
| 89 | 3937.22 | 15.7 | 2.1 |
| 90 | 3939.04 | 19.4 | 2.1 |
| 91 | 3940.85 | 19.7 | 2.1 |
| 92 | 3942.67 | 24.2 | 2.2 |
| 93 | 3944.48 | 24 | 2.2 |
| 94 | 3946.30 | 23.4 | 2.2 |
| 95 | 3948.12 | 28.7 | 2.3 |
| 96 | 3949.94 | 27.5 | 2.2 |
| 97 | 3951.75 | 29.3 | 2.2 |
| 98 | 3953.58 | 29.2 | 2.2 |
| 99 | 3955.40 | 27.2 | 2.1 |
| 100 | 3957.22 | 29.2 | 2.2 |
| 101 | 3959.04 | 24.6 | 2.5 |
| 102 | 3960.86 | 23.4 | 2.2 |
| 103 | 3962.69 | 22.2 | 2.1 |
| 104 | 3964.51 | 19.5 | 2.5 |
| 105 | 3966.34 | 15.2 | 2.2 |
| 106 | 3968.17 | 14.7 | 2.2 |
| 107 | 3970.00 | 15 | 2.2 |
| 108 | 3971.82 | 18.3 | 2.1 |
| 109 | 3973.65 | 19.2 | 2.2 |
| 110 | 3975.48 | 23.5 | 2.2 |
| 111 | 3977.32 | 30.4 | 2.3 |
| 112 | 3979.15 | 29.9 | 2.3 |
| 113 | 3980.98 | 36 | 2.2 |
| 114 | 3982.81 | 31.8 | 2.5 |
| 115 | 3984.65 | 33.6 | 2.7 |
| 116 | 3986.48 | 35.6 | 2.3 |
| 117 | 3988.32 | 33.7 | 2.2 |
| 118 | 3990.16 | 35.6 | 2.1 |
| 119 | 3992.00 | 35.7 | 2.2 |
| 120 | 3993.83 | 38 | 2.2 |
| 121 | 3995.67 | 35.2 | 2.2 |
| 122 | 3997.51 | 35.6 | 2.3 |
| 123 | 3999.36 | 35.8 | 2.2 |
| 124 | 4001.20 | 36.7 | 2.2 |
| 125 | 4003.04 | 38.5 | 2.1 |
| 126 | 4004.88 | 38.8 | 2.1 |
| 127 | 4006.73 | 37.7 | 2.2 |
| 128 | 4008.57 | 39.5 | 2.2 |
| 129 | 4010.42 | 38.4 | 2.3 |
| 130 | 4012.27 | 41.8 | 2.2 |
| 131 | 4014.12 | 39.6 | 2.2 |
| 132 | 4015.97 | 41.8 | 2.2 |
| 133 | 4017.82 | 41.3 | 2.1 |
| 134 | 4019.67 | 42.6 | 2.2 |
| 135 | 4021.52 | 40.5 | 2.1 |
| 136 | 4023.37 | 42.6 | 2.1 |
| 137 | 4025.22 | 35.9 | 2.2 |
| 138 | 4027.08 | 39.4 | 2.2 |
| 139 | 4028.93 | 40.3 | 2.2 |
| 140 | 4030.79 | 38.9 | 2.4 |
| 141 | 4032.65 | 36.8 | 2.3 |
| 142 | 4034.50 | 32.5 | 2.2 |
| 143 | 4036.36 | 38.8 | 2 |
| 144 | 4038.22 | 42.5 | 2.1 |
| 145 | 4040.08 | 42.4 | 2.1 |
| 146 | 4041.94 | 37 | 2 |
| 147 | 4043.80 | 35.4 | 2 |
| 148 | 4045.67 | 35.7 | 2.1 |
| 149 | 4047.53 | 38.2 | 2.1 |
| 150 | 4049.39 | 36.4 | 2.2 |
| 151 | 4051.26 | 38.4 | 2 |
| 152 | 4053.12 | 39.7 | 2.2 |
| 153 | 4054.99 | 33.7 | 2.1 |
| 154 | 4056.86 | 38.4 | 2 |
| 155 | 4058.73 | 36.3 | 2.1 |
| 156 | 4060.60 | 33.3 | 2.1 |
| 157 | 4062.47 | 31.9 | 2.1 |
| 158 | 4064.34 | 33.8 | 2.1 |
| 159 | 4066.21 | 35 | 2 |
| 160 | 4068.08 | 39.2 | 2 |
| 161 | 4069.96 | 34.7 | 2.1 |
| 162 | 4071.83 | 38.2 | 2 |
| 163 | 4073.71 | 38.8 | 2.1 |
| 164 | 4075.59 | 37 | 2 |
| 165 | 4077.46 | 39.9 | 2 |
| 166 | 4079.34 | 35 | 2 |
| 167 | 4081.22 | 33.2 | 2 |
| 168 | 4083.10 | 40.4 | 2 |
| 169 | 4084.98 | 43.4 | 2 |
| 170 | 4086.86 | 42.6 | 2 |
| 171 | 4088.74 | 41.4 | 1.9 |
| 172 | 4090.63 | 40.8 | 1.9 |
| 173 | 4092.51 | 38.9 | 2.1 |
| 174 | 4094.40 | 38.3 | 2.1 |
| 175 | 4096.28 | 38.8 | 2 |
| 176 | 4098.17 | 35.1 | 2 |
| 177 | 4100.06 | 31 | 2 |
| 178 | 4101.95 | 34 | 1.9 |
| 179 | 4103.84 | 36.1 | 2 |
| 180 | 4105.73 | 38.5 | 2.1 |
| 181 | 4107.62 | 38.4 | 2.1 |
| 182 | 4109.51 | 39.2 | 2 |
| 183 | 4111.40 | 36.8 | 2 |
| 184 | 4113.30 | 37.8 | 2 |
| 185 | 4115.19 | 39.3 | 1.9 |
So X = 1.80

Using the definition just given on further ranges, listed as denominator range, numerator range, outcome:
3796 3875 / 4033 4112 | 1.98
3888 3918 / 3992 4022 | 1.50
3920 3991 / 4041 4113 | 1.67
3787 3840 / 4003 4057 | 2.09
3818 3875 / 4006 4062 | 2.08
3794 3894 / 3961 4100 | 1.82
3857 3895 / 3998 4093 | 1.90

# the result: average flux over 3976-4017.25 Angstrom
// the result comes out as 36.3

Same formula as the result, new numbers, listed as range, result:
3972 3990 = 30.1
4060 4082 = 35.9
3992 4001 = 36.2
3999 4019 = 39.2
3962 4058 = 34.6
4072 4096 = 39.1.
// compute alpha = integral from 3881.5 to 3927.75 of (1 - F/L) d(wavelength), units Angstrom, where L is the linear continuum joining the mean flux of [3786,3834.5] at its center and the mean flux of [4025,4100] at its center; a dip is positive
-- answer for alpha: 3.9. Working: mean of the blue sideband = 21.3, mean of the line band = 25.1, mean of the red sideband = 37.6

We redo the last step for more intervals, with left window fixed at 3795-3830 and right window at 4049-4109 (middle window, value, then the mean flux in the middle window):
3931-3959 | 6.5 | 22.7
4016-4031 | -2.8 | 40.4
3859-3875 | 1.7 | 22.3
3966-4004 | 2.1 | 30.2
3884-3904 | 1.7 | 24.2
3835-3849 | 2.0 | 20.3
